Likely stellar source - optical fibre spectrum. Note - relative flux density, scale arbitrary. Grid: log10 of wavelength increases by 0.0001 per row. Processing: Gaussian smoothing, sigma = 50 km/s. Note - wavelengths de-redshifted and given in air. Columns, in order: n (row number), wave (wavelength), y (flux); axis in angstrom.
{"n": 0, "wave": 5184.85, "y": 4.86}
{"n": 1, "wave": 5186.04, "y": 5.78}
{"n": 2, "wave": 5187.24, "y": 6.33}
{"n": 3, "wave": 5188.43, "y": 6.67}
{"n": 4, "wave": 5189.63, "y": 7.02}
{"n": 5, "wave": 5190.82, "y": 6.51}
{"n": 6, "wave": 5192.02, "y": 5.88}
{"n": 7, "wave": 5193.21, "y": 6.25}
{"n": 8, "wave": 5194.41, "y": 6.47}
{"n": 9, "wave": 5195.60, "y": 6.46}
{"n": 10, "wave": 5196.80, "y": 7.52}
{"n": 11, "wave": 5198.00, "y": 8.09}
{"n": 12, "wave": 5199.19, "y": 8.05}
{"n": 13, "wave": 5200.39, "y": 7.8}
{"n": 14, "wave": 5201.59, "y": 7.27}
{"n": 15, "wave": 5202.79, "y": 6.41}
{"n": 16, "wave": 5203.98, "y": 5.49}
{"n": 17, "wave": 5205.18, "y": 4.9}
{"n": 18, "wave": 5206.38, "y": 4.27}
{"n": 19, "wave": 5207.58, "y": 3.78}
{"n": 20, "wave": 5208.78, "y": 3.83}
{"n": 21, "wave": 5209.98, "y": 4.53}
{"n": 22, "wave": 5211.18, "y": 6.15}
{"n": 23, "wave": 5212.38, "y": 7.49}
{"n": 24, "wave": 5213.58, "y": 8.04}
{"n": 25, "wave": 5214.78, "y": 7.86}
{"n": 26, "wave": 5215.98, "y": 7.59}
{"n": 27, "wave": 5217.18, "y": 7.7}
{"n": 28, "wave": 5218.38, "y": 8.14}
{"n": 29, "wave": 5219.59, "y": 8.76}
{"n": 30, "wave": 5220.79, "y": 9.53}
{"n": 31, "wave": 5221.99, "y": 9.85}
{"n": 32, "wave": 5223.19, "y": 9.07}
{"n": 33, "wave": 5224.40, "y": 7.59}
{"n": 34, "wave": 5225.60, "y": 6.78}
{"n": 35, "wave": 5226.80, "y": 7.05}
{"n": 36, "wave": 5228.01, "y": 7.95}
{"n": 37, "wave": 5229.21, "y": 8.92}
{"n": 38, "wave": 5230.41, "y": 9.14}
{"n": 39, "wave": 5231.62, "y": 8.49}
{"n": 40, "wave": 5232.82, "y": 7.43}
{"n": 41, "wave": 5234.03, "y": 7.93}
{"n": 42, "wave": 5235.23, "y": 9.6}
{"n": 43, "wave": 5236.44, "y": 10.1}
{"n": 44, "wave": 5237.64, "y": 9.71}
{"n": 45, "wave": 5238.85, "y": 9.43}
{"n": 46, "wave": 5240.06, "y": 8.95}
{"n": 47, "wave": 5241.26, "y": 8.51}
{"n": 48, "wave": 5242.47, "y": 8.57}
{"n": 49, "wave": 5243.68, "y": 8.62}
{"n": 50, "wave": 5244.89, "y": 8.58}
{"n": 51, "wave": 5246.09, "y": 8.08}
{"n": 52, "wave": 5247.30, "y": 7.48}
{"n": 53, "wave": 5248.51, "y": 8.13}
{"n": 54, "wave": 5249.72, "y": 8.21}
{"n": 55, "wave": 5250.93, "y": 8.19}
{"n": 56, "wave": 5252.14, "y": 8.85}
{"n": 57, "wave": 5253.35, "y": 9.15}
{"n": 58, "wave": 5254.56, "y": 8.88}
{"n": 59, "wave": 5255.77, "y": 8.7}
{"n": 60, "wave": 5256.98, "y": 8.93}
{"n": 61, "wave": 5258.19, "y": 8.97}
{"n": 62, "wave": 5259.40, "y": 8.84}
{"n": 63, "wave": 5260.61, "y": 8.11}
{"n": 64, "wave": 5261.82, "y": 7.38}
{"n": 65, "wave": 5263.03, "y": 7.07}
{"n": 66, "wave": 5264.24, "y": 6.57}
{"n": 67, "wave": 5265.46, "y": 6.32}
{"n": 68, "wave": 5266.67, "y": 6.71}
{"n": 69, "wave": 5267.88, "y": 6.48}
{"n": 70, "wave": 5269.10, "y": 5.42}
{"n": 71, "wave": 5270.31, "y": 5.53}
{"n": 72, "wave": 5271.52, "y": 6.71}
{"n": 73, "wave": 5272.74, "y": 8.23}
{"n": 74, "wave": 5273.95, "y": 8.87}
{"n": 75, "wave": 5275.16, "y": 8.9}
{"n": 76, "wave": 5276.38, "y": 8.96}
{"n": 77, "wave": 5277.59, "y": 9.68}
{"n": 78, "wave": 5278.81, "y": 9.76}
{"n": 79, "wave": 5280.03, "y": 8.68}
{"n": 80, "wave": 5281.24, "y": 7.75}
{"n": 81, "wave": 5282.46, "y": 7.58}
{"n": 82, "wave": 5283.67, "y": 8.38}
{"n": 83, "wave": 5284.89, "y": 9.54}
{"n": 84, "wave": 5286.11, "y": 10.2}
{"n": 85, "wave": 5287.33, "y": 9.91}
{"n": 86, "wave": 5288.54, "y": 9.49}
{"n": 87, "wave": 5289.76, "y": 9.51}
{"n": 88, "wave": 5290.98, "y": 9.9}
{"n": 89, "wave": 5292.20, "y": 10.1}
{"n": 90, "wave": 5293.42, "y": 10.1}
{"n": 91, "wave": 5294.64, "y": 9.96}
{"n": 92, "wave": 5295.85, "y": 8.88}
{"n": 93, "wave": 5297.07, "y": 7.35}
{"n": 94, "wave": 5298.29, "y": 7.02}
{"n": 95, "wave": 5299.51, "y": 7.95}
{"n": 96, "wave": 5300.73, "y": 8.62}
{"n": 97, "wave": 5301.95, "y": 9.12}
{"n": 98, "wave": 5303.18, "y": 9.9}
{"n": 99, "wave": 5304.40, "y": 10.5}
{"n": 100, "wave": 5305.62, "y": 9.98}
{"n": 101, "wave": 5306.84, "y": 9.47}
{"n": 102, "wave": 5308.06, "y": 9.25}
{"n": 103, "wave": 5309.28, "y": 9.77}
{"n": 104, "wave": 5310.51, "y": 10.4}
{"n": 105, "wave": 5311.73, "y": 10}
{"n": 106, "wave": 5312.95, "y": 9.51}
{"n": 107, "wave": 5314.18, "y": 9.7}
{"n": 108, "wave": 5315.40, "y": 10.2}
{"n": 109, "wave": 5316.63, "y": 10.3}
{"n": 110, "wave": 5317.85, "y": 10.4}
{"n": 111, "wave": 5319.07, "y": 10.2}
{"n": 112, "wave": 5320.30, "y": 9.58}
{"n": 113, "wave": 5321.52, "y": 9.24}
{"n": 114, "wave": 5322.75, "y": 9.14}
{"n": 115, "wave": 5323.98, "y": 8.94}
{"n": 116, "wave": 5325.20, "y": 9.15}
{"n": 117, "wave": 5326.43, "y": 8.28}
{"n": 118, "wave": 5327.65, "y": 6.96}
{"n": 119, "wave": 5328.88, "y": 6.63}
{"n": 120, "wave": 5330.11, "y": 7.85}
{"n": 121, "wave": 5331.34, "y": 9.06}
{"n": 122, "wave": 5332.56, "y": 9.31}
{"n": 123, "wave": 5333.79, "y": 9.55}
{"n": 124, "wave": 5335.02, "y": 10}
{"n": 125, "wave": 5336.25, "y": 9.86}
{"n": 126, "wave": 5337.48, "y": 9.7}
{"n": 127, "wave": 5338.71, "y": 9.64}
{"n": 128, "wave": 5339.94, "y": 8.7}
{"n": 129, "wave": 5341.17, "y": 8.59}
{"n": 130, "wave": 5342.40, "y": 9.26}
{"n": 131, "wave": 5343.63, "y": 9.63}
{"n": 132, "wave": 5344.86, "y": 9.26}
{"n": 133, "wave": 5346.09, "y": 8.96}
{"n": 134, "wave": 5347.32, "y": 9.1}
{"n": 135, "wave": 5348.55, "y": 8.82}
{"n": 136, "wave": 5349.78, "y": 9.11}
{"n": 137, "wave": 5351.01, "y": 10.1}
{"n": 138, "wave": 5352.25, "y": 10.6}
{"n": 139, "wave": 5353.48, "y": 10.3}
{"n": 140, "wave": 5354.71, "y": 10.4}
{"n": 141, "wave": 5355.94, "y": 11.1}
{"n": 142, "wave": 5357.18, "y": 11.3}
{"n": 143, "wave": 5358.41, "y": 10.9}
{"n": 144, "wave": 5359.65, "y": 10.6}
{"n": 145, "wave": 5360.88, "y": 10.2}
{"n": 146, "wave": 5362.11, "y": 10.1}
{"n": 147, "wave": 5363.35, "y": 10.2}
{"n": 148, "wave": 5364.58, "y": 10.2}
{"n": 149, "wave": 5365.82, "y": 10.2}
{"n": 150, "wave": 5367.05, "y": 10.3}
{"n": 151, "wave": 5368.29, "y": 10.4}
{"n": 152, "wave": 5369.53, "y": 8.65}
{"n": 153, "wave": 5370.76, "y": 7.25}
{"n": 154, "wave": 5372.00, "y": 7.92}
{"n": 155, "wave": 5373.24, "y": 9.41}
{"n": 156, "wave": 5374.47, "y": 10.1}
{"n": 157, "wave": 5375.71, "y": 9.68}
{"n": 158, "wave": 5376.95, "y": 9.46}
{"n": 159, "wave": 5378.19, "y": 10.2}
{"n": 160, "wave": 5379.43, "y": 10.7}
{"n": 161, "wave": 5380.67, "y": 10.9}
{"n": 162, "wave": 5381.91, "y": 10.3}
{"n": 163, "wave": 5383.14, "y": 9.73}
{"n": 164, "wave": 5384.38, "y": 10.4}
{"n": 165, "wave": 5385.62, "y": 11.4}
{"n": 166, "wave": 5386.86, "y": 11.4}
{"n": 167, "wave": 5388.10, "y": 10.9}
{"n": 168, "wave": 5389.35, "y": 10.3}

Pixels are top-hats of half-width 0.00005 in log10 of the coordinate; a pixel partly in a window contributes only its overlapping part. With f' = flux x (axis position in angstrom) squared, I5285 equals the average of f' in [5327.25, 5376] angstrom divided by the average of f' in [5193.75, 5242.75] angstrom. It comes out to 1.3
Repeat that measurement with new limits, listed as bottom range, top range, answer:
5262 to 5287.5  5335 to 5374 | 1.26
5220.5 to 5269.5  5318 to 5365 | 1.19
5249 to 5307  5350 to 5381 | 1.22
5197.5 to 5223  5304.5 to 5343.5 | 1.40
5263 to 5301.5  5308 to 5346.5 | 1.13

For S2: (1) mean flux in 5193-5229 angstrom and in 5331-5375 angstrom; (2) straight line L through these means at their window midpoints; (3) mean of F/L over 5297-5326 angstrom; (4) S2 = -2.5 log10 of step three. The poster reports -0.06 mag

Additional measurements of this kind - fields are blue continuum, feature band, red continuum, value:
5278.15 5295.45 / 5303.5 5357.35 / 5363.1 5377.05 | -0.009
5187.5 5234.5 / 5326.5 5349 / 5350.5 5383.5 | 0.069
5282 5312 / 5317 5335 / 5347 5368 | 0.095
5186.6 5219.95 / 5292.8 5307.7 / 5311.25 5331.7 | -0.050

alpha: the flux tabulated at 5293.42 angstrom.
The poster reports 10.1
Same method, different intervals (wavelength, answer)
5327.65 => 6.96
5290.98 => 9.9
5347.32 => 9.1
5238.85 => 9.43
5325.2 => 9.15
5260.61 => 8.11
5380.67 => 10.9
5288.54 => 9.49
